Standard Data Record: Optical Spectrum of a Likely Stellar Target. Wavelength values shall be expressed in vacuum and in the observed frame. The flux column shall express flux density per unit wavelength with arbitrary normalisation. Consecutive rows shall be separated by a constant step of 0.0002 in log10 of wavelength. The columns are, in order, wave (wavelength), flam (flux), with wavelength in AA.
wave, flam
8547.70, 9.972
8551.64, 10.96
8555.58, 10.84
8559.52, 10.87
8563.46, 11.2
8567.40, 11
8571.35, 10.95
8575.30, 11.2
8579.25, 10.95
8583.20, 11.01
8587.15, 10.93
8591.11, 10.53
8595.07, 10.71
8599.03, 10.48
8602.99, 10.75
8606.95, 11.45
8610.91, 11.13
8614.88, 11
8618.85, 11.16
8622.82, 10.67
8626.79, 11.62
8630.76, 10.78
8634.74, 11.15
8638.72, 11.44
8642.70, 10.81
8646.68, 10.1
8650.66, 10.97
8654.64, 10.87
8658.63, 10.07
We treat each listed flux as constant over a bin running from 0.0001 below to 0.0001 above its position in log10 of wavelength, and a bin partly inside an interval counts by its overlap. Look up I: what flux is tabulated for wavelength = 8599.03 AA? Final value 10.48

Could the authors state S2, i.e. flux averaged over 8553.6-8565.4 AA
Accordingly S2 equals 11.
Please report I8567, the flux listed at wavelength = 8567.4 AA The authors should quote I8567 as 11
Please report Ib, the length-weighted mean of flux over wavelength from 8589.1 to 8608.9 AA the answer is 10.8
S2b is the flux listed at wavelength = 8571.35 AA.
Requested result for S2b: 10.95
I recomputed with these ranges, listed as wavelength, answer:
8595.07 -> 10.71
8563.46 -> 11.2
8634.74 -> 11.15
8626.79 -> 11.62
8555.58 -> 10.84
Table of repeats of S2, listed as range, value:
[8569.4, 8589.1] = 11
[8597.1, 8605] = 10.6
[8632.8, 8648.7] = 10.9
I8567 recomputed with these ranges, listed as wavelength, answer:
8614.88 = 11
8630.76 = 10.78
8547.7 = 9.972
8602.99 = 10.75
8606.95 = 11.45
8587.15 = 10.93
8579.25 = 10.95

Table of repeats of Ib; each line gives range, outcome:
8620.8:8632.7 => 11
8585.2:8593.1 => 10.7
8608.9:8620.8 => 11.1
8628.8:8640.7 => 11.1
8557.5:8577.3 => 11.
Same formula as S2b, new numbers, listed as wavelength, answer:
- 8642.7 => 10.81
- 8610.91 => 11.13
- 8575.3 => 11.2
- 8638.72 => 11.44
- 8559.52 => 10.87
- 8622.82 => 10.67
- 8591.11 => 10.53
